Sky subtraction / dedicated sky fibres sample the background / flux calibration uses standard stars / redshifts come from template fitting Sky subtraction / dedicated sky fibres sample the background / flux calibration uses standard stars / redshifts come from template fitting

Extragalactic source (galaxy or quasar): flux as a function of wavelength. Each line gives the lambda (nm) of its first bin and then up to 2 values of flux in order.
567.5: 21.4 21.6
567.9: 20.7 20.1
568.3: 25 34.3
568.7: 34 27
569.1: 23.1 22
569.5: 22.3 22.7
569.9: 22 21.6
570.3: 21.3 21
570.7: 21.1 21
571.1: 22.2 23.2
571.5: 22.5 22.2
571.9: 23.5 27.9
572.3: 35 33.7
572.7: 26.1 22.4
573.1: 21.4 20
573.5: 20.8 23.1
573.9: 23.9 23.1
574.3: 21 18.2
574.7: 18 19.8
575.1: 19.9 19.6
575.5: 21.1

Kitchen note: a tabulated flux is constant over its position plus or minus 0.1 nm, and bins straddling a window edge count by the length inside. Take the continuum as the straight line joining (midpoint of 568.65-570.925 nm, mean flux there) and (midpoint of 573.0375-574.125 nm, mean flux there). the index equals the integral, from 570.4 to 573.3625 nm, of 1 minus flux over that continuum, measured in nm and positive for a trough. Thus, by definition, -0.24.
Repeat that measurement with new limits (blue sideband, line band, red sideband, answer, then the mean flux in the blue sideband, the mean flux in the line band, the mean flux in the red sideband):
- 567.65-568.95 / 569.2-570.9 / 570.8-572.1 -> 0.185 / 26.2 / 21.7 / 22.9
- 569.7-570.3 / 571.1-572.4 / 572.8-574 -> -0.210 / 21.9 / 25.4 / 21.9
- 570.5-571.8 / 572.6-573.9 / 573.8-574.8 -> -0.074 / 22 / 22.4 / 20.8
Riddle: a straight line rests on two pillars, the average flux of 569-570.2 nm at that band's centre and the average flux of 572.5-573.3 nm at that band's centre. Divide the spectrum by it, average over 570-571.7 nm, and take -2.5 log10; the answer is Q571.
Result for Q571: 0.06 mag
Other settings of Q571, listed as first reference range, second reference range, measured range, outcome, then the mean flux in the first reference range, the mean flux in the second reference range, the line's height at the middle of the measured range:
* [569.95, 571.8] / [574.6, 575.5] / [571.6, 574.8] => -0.16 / 21.8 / 19.5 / 20.5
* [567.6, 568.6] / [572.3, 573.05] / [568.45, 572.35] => 0.08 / 24.3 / 28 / 26.2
